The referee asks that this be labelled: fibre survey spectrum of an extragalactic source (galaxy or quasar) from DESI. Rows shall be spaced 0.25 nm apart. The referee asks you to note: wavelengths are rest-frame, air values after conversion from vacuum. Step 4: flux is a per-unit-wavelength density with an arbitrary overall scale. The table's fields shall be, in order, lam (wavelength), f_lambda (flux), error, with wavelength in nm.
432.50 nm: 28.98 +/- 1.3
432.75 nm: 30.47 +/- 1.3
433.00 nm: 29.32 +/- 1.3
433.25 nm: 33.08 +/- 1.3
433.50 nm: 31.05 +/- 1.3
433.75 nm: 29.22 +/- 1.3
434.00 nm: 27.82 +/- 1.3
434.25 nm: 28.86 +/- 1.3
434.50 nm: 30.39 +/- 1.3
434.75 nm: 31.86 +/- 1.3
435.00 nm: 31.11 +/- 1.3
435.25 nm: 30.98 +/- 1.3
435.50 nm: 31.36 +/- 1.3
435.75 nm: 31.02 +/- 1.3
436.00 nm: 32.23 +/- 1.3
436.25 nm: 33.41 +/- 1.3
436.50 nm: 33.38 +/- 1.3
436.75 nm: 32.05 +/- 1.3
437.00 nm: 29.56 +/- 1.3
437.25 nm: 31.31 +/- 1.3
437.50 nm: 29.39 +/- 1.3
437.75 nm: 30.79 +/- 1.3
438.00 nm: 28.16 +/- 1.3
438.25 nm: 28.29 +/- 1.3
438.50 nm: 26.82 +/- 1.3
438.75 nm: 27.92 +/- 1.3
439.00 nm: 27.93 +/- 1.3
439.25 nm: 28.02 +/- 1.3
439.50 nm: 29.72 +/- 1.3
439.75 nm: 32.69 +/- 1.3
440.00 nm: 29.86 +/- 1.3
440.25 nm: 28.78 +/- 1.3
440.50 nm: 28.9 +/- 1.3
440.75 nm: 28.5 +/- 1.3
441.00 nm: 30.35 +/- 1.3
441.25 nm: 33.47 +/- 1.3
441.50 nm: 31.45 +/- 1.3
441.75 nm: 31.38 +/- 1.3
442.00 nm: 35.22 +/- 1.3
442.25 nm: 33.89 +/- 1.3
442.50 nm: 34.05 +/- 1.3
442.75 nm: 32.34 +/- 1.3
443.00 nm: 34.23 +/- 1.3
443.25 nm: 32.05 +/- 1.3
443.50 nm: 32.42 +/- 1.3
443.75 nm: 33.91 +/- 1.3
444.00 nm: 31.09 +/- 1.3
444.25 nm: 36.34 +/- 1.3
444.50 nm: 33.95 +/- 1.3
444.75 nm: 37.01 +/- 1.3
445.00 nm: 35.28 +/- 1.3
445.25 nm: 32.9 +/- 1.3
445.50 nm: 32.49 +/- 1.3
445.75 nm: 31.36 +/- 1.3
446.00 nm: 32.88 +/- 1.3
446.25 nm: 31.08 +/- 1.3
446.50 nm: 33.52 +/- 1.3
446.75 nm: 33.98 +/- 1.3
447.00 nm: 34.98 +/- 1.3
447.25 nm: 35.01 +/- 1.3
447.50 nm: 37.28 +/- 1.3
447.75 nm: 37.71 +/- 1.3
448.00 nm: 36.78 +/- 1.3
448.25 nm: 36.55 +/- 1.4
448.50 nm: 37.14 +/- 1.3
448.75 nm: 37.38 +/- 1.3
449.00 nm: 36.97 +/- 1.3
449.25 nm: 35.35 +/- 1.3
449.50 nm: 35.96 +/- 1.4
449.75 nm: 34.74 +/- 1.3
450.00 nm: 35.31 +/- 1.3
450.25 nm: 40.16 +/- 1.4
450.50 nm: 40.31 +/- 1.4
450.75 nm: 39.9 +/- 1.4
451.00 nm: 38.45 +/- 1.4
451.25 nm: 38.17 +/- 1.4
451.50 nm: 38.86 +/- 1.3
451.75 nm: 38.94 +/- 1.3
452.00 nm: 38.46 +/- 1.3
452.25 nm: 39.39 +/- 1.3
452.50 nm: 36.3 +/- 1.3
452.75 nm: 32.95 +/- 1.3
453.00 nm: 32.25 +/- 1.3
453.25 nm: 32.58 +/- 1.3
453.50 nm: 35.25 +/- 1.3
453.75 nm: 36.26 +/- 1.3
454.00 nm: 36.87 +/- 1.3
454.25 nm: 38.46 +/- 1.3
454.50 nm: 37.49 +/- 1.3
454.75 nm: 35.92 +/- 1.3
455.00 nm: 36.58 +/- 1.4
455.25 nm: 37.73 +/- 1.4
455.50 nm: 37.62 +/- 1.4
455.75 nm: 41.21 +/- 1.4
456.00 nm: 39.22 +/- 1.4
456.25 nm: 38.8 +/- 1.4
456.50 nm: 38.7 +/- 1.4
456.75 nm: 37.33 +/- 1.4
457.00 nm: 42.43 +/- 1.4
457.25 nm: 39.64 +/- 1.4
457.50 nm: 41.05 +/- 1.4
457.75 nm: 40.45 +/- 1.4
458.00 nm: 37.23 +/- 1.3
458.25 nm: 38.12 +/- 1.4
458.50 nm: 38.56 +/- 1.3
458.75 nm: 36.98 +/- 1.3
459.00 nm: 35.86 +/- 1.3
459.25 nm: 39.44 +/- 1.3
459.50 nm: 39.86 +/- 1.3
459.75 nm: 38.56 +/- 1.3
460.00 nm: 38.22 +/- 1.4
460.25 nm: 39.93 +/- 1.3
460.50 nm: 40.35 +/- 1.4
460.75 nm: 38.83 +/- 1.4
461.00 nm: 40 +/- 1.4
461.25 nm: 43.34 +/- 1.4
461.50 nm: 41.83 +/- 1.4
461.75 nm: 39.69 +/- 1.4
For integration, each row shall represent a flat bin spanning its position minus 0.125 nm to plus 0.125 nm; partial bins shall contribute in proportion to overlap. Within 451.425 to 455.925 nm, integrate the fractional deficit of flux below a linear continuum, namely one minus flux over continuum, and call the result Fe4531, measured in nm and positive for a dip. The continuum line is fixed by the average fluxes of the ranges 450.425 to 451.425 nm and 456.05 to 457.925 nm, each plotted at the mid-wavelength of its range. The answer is 0.29 nm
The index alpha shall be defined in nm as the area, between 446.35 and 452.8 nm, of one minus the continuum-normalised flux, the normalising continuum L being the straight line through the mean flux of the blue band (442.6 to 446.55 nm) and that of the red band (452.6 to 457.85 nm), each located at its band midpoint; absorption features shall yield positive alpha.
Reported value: -0.305 nm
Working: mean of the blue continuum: 33.3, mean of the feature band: 37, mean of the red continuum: 37.5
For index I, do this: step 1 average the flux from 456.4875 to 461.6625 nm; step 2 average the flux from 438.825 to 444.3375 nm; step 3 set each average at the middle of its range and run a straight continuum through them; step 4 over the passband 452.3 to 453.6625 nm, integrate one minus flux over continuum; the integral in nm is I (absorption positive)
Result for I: 0.09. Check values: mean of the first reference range 31.6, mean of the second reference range 39.4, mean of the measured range 34.2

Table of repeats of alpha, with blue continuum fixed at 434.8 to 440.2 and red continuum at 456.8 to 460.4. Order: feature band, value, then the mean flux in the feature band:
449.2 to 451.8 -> -0.16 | 37.9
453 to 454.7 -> 0.05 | 35.9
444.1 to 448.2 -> -0.08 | 34.6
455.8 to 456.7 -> -0.02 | 39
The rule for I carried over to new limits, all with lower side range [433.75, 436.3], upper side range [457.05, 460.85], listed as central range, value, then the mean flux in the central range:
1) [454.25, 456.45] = -0.023 nm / 38.1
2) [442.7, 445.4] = 0.003 nm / 33.8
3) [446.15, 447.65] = 0.017 nm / 34.4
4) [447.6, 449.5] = -0.076 nm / 36.8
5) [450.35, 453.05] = -0.101 nm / 37.8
